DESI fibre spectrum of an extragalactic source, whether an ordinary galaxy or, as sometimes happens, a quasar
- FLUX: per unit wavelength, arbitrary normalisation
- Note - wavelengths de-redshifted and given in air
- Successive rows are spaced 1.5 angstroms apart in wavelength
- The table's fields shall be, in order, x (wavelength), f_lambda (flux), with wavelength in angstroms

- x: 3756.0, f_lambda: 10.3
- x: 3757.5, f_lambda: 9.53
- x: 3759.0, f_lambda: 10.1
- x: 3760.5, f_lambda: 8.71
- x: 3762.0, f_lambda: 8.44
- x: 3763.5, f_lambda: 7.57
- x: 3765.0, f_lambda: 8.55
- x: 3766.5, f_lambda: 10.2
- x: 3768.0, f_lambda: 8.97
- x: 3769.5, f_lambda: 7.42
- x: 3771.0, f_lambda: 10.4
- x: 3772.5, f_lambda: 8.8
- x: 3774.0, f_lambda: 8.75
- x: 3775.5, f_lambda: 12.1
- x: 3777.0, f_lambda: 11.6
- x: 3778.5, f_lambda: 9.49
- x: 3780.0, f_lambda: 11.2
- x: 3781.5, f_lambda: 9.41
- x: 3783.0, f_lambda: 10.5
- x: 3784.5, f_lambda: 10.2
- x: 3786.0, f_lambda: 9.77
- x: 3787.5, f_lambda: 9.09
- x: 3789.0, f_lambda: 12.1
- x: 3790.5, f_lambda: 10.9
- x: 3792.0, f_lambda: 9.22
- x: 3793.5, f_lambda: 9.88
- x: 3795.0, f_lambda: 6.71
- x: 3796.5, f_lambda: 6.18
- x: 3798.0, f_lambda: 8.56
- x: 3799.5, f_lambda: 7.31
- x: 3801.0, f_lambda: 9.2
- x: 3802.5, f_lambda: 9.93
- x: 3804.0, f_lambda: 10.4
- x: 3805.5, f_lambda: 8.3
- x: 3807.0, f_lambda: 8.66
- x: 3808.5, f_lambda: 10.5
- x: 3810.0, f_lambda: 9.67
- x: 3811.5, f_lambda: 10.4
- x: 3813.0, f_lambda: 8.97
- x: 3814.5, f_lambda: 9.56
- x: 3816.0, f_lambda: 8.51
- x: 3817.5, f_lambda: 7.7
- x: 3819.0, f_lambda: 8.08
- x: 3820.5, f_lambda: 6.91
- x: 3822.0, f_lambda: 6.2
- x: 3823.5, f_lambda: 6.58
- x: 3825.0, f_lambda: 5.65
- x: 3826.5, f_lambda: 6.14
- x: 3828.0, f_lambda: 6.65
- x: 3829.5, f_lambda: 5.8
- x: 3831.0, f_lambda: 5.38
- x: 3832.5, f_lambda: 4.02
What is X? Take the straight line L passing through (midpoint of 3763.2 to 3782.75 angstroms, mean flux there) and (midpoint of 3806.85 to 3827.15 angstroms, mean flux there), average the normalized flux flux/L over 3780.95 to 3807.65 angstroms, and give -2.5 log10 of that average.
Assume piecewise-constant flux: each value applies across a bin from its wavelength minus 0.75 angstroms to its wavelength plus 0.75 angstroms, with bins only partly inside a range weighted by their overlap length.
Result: -0.04 mag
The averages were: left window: 9.64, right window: 8.1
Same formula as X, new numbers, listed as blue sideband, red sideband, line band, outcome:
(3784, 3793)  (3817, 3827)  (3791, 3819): -0.06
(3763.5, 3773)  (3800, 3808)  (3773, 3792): -0.14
